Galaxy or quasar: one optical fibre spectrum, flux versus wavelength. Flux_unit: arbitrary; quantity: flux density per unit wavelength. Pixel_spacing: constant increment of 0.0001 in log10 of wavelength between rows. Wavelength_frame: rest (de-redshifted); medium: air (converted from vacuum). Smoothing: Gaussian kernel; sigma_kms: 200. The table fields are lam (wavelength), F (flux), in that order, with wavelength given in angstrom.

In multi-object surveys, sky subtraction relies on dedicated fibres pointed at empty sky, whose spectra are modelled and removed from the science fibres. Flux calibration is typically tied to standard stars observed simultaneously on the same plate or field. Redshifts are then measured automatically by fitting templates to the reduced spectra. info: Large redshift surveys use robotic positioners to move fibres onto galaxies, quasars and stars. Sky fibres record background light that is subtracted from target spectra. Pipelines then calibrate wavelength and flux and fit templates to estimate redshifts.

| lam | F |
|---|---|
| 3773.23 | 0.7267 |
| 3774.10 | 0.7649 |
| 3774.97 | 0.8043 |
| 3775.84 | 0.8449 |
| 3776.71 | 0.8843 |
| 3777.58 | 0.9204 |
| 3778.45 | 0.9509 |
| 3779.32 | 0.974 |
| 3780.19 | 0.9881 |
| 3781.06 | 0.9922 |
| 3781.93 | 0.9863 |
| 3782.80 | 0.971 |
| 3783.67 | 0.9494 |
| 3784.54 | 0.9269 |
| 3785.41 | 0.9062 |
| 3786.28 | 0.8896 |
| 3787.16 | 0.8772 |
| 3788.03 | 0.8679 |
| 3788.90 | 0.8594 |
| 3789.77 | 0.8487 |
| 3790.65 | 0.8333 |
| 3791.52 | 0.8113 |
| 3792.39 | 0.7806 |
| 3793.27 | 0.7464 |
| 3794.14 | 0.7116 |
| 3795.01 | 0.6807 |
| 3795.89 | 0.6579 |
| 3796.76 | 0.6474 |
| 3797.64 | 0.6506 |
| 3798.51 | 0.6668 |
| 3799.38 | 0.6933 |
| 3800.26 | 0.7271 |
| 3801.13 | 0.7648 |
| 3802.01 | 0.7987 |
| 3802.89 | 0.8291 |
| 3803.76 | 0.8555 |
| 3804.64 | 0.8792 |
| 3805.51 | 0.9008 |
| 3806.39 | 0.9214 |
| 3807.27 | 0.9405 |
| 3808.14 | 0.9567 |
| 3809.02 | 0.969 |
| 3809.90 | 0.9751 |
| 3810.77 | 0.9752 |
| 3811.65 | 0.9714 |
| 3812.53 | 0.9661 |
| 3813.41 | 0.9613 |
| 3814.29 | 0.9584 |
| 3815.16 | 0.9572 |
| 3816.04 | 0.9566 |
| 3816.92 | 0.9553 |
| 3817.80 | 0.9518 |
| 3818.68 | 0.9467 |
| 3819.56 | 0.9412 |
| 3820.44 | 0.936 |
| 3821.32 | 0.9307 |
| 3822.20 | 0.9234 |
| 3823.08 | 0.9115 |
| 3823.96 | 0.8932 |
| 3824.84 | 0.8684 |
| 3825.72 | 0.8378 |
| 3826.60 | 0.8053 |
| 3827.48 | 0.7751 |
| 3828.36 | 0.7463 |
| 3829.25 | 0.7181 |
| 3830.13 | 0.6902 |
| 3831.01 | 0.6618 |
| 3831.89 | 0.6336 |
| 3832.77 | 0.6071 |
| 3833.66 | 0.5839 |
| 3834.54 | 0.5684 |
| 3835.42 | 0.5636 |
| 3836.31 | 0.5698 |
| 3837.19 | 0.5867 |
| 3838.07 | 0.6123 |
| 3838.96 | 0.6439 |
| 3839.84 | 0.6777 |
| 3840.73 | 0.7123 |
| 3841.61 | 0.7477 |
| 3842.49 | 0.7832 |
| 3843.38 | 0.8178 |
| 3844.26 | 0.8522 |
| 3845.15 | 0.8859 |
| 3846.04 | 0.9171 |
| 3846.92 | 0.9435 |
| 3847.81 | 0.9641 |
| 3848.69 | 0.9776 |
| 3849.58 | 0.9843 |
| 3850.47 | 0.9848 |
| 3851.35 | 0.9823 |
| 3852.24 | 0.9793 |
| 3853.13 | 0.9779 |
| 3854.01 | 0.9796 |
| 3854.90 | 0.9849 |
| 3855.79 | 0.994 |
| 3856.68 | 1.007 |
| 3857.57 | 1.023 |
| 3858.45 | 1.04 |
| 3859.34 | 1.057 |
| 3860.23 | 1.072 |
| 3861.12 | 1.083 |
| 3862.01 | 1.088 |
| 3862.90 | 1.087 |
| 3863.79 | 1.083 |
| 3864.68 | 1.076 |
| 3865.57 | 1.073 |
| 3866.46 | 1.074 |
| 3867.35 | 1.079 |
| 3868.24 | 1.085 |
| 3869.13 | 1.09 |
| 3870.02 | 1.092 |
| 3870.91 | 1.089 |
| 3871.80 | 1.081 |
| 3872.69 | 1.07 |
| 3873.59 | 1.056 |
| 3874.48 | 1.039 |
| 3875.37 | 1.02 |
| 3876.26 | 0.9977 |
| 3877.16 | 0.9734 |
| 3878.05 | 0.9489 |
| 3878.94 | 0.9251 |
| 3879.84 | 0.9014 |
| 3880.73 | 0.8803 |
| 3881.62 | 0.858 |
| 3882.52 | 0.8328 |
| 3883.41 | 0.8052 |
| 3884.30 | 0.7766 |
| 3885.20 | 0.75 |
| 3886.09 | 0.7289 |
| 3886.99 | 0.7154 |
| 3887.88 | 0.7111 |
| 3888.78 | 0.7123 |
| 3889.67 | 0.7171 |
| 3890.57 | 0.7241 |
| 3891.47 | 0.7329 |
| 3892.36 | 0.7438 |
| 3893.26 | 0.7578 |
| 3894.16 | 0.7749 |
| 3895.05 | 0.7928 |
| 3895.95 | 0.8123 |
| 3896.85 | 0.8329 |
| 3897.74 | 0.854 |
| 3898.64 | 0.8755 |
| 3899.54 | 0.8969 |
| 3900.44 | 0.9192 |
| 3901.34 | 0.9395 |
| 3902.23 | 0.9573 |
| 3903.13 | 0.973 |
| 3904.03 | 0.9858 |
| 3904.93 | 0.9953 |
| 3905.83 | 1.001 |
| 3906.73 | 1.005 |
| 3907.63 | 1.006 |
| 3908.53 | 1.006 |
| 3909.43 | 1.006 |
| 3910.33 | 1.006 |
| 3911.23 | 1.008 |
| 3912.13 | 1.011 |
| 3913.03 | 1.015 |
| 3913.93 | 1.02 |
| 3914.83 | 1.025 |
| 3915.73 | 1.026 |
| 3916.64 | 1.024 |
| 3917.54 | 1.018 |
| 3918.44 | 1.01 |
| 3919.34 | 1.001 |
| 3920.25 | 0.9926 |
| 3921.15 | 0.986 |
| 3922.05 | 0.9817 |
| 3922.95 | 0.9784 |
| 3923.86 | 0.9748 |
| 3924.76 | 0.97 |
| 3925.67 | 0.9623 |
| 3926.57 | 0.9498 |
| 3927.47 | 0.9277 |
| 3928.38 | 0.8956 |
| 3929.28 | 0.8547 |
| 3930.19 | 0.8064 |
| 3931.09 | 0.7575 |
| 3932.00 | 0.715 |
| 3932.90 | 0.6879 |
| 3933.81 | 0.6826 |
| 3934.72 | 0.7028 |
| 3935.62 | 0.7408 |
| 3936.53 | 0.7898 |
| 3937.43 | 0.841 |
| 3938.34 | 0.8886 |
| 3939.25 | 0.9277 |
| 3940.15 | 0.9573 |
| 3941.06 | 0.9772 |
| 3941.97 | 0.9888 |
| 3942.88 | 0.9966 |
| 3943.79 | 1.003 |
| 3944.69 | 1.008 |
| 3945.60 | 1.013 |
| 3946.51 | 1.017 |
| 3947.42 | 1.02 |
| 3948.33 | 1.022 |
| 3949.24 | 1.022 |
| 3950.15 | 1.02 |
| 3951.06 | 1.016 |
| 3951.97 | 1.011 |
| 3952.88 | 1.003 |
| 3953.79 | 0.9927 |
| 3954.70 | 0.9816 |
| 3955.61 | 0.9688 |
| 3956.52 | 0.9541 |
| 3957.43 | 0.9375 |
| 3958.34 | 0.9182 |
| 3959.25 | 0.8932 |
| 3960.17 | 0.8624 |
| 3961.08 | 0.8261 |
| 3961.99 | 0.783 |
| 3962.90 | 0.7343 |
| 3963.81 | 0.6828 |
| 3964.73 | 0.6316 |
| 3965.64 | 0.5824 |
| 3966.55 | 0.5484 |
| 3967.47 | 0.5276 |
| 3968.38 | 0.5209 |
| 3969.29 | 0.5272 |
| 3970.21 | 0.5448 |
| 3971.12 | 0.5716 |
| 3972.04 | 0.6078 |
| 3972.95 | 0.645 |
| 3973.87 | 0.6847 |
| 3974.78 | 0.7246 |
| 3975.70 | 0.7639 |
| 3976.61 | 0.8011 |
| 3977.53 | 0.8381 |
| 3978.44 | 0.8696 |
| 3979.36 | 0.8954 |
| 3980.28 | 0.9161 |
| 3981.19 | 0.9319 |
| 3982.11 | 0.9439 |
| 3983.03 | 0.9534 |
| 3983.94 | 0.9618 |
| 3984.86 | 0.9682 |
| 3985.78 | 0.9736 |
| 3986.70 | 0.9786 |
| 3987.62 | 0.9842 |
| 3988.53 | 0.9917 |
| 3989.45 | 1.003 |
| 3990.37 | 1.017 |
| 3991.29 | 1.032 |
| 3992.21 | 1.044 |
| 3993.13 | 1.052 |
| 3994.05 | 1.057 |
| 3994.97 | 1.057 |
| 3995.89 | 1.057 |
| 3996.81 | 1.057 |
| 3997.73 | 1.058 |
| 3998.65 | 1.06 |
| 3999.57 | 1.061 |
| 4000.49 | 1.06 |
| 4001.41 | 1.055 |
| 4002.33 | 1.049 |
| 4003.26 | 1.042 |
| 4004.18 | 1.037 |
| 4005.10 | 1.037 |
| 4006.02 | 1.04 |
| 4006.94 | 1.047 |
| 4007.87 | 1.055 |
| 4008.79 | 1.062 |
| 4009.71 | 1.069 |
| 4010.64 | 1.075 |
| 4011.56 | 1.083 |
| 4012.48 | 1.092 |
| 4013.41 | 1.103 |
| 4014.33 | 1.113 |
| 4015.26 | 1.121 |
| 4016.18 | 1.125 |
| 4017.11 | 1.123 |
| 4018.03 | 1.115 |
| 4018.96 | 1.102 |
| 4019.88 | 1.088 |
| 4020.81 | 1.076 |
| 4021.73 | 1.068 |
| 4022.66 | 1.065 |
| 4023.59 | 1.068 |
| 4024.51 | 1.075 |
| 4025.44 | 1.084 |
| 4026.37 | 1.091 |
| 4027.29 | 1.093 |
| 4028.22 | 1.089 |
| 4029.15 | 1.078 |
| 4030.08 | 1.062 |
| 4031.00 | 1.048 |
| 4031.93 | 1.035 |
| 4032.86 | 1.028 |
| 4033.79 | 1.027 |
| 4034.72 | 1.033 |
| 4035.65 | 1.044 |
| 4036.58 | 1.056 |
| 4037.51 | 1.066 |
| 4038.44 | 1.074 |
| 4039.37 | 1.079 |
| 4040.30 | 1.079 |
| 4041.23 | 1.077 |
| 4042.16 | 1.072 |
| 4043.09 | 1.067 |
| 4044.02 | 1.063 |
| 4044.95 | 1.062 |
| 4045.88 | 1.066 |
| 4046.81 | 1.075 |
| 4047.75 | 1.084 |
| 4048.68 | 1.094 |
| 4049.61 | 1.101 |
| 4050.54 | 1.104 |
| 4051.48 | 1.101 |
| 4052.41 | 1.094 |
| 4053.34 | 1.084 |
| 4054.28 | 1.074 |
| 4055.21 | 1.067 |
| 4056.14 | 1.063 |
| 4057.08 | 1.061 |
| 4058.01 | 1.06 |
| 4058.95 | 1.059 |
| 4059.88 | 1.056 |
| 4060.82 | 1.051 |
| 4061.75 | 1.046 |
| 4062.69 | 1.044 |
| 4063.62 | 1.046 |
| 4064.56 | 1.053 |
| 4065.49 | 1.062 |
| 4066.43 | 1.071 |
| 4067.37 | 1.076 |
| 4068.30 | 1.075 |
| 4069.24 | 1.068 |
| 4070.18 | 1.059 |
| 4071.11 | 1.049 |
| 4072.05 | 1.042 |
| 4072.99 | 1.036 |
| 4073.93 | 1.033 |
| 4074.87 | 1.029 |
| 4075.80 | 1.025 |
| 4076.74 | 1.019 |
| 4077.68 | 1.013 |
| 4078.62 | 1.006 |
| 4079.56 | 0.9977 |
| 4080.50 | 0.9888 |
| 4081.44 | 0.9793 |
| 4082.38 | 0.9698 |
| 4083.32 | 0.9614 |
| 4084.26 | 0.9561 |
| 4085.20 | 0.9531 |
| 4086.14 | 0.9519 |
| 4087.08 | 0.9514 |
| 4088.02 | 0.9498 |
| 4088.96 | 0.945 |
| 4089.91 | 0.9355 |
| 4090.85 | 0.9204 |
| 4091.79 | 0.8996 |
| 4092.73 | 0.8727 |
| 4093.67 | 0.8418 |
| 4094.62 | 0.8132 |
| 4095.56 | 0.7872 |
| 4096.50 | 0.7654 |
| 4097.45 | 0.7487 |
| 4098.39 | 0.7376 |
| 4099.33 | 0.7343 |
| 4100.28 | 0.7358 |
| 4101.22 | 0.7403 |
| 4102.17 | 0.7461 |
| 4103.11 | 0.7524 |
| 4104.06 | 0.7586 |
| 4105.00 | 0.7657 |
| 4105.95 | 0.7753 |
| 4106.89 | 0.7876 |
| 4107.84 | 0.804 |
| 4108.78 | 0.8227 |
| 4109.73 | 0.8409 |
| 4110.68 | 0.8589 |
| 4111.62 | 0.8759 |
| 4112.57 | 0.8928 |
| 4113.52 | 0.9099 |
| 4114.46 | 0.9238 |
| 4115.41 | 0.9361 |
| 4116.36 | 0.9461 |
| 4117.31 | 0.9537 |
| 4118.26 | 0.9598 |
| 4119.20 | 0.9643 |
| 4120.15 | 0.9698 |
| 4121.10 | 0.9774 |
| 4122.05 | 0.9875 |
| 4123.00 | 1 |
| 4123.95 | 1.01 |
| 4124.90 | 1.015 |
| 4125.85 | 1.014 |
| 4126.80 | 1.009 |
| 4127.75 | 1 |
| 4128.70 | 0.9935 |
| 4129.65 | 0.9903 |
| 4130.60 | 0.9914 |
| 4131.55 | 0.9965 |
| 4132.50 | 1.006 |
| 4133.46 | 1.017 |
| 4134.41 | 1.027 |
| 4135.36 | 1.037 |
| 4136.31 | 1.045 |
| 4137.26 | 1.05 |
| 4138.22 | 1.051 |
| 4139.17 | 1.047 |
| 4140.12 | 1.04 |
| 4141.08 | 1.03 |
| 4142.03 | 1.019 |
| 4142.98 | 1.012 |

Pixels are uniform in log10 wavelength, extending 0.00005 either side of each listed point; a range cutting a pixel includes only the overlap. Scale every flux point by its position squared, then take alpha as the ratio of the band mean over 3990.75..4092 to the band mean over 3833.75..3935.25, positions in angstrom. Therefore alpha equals 1.2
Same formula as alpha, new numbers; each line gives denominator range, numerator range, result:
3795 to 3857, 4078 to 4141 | 1.27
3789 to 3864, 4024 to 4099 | 1.34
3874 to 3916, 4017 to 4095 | 1.26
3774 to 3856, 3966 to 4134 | 1.30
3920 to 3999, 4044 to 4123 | 1.15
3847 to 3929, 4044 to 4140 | 1.12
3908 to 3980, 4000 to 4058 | 1.28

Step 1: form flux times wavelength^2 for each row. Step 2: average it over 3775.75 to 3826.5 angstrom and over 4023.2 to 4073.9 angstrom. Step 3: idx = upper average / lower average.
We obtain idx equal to 1.38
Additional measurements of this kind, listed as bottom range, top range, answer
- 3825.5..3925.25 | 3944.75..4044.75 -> 1.14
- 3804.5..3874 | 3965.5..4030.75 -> 1.15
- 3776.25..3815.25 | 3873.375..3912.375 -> 1.07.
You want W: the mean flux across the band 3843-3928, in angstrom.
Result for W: 0.952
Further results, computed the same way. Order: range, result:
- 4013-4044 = 1.08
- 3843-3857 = 0.952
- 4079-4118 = 0.866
